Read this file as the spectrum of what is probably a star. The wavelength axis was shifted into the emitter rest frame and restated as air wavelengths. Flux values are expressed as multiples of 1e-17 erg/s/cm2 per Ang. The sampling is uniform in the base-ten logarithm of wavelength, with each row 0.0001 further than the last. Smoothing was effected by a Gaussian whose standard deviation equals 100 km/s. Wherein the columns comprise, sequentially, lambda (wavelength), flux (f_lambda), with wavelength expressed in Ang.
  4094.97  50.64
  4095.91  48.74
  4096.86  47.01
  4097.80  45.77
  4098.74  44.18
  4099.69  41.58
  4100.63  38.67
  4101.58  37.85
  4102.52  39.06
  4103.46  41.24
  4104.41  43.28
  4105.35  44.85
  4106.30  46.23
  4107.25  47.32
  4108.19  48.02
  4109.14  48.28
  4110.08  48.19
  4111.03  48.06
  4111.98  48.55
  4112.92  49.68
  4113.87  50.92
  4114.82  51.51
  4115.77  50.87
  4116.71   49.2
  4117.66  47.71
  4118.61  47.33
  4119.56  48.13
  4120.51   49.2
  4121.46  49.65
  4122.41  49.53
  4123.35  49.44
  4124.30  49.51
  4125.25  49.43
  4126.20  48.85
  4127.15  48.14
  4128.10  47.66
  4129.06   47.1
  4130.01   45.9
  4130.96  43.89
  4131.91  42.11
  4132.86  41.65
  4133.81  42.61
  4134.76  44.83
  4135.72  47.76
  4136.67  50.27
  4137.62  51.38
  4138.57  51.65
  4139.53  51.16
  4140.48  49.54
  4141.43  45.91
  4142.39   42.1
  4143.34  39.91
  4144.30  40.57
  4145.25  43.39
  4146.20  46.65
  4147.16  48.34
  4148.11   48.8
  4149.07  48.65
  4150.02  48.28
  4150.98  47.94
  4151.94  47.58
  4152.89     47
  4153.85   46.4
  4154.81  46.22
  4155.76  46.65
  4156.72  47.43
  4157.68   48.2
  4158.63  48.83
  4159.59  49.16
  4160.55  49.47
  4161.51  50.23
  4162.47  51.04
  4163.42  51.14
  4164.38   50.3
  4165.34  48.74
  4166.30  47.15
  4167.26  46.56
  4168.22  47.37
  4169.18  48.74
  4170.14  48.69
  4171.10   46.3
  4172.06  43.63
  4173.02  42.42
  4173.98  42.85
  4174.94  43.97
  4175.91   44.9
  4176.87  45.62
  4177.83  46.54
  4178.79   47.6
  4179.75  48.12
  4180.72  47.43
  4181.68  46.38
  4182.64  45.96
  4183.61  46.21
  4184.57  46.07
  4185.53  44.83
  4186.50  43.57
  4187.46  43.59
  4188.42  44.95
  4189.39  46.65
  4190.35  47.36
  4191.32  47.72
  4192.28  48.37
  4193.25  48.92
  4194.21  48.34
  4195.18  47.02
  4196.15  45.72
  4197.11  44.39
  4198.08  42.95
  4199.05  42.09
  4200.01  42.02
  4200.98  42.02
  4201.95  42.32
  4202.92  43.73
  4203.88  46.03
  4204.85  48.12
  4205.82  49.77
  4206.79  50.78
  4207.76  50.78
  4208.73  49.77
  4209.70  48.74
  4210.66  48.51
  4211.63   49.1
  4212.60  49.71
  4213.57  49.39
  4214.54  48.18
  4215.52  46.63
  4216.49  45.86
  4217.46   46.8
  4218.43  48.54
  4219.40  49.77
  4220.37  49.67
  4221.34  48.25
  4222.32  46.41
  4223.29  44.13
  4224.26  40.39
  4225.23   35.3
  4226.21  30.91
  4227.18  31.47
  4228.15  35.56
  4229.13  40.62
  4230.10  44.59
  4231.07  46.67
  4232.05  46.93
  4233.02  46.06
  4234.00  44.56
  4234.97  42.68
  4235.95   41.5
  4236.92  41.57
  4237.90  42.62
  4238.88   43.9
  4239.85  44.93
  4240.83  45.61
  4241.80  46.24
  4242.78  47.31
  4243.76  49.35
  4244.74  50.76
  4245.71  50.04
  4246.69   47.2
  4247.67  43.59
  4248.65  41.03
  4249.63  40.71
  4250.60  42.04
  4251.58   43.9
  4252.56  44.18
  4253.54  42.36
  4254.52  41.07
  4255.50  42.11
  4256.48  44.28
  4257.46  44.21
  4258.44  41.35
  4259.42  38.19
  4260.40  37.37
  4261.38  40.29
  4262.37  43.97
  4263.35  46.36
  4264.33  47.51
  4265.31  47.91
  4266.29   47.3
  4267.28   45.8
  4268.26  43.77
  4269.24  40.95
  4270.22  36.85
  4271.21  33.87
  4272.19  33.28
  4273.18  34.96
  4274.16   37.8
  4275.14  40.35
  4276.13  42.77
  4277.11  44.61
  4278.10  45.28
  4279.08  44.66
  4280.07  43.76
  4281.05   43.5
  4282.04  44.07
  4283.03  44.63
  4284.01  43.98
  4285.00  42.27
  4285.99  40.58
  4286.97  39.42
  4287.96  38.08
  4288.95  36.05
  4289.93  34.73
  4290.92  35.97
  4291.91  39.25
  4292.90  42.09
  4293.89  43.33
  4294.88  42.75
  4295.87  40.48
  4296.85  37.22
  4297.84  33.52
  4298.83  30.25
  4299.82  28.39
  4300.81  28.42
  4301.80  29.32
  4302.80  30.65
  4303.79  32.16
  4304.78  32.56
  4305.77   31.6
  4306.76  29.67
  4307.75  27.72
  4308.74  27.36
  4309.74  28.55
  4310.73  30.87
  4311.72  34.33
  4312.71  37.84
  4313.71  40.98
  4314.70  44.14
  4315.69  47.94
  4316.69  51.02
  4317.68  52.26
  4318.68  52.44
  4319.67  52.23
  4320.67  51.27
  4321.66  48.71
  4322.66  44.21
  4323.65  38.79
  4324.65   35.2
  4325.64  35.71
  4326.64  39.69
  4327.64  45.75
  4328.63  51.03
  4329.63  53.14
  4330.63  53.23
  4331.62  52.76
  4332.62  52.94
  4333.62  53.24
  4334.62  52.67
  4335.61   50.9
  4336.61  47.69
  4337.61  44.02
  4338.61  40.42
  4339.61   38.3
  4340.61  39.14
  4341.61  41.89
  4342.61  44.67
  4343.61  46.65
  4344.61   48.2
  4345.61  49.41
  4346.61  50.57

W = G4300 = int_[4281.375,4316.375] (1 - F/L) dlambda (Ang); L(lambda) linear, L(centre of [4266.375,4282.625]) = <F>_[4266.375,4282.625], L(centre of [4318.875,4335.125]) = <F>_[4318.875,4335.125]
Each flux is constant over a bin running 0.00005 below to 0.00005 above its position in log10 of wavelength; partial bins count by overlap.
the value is 6.1 Ang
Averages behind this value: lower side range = 41.2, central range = 36.4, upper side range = 47.7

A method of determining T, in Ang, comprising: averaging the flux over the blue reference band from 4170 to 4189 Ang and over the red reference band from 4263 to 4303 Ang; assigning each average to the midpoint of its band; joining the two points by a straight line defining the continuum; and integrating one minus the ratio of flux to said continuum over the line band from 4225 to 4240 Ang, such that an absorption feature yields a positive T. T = 0.43 Ang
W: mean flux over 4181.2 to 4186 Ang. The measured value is 45.9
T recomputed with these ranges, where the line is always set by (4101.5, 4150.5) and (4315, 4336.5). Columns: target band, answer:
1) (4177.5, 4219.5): 0.7 Ang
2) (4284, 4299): 2.9 Ang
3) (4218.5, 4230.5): 1.5 Ang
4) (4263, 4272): 0.9 Ang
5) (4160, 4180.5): 0.0 Ang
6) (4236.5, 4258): 1.5 Ang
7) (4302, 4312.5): 3.8 Ang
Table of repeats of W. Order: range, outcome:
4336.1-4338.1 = 45.8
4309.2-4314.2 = 34.4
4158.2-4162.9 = 49.7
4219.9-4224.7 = 45.8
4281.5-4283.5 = 44.2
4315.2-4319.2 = 50.9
